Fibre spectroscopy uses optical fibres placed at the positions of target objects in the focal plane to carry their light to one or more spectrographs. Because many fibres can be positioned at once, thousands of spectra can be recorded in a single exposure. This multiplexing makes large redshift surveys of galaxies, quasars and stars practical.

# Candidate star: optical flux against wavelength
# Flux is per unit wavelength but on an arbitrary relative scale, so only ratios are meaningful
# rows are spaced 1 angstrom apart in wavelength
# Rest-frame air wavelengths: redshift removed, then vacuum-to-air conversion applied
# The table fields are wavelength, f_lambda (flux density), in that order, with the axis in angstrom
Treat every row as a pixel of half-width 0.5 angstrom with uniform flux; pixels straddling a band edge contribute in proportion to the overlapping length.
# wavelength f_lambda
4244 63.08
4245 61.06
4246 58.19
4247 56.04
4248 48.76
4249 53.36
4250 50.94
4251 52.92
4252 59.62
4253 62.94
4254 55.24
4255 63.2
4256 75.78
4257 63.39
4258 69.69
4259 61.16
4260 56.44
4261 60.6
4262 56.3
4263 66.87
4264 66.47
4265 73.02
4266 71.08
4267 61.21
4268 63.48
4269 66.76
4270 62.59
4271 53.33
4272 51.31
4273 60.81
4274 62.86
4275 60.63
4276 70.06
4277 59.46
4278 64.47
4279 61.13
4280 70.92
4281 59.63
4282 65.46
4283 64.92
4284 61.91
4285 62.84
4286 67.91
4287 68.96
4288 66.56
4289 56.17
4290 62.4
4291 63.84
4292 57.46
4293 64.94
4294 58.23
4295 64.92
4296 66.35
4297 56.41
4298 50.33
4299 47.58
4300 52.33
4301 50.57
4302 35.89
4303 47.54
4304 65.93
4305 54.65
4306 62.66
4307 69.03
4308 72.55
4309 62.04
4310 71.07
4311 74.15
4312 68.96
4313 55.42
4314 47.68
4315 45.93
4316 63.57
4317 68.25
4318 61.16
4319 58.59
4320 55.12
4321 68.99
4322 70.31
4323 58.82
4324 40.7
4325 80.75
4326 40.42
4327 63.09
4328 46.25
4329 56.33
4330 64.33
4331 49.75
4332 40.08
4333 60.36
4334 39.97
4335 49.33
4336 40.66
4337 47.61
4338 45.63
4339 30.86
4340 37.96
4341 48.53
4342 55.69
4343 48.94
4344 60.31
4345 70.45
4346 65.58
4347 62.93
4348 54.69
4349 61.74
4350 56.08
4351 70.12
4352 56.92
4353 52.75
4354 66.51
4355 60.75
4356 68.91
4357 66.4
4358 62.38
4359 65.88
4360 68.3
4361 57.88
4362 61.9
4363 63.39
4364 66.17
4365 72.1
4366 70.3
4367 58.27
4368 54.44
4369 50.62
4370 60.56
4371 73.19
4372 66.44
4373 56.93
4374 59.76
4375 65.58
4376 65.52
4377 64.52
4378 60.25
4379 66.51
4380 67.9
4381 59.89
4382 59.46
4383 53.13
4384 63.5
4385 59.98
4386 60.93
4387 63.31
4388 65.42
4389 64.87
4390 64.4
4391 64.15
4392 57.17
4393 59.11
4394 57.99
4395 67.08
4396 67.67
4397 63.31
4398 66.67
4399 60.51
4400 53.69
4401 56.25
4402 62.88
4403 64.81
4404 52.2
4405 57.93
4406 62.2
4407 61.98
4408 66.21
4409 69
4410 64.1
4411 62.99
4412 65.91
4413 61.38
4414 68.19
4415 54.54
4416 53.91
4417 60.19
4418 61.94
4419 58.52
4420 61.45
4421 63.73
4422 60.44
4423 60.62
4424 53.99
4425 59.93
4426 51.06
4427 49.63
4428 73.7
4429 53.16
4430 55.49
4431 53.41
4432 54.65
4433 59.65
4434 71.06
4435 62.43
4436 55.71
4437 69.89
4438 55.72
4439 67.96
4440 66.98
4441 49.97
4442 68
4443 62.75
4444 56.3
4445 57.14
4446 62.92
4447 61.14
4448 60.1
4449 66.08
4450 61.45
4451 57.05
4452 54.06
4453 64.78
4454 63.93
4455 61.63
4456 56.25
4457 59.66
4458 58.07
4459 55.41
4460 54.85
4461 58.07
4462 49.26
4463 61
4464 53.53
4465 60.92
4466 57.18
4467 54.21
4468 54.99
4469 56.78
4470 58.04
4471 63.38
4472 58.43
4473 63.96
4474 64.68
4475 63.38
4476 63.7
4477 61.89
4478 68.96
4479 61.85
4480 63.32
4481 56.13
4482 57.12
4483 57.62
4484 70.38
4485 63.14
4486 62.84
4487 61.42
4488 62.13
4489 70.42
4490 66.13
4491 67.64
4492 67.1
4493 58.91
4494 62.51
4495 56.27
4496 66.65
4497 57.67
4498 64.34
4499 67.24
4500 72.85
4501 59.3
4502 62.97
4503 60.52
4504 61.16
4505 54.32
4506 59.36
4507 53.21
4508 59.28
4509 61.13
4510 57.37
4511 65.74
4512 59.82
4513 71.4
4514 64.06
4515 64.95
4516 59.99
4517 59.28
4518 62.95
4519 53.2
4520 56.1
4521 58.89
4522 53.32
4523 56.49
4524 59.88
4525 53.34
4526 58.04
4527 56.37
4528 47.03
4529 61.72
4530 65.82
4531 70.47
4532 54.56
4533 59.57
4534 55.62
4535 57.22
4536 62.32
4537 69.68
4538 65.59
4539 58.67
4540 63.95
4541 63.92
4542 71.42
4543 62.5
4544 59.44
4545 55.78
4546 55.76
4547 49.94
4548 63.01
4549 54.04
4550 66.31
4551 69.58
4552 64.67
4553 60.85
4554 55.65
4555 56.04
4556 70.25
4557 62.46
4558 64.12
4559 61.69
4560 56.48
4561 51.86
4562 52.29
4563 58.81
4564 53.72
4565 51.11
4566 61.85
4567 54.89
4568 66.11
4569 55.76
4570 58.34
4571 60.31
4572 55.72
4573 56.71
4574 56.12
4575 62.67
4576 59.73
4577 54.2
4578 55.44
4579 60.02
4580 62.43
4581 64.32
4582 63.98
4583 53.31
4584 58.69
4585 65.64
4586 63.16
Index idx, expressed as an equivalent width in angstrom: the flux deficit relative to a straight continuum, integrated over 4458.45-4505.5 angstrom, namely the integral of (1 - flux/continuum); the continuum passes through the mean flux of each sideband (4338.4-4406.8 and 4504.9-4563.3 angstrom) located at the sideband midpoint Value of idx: -0.7 angstrom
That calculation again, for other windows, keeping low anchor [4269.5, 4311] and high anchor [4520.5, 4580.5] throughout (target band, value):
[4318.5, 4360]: 2.9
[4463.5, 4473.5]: 0.3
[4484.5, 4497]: -0.8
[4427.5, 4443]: -0.3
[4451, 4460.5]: 0.2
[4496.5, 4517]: -0.7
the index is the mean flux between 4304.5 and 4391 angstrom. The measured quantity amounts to 59.6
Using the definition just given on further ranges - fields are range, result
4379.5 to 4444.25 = 61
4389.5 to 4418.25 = 61.7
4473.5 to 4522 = 62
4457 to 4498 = 60.8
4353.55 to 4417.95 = 62.5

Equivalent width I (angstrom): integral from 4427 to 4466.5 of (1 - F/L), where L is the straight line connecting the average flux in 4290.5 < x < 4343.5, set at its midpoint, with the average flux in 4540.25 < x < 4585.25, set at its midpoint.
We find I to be -1.3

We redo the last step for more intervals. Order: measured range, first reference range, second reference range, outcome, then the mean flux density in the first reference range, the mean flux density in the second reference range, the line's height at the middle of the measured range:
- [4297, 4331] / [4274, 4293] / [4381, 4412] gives 2.6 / 63.6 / 61.8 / 63.1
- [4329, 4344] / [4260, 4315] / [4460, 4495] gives 3.3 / 61.3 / 61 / 61.2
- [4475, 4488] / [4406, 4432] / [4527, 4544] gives -0.3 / 60.1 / 61.6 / 61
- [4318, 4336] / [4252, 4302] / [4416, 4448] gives 1.7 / 61.8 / 59.9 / 61.2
